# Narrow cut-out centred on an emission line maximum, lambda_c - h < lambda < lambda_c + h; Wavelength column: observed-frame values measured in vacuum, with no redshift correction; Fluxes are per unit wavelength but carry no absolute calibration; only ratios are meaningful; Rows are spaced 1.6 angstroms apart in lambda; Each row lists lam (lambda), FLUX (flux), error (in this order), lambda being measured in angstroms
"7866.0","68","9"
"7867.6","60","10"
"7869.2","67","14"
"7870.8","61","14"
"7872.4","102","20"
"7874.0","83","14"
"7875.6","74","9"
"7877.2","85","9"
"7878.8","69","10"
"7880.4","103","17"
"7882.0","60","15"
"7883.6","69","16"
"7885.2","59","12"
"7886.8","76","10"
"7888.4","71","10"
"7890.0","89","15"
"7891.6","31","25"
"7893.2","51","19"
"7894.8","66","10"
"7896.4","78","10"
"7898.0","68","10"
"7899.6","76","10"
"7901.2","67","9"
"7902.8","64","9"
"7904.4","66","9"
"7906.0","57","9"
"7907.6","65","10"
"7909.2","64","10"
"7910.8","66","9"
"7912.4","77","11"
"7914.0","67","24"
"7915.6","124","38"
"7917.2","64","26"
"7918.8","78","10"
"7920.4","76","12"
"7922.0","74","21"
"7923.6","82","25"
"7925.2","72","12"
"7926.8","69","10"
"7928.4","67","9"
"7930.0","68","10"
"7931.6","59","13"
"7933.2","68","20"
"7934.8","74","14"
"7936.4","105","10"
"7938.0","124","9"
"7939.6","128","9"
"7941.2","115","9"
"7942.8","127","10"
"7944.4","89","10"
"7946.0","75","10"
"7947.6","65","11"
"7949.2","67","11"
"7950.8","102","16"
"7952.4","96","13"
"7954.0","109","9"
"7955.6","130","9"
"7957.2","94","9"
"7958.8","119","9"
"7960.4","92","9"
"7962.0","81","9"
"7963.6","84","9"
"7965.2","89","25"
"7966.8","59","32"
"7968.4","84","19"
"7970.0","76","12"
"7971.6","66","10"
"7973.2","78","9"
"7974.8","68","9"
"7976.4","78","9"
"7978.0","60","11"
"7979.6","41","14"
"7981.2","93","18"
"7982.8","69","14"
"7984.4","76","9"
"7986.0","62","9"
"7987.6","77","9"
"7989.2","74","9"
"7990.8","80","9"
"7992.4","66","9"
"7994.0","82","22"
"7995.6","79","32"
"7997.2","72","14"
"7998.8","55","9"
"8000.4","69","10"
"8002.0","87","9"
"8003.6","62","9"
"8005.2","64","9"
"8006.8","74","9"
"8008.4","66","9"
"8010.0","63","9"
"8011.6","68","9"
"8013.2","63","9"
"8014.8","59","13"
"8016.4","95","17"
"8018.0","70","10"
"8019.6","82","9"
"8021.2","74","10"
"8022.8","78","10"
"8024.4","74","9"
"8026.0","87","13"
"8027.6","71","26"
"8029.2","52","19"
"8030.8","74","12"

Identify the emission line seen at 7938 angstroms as [S II] 6716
